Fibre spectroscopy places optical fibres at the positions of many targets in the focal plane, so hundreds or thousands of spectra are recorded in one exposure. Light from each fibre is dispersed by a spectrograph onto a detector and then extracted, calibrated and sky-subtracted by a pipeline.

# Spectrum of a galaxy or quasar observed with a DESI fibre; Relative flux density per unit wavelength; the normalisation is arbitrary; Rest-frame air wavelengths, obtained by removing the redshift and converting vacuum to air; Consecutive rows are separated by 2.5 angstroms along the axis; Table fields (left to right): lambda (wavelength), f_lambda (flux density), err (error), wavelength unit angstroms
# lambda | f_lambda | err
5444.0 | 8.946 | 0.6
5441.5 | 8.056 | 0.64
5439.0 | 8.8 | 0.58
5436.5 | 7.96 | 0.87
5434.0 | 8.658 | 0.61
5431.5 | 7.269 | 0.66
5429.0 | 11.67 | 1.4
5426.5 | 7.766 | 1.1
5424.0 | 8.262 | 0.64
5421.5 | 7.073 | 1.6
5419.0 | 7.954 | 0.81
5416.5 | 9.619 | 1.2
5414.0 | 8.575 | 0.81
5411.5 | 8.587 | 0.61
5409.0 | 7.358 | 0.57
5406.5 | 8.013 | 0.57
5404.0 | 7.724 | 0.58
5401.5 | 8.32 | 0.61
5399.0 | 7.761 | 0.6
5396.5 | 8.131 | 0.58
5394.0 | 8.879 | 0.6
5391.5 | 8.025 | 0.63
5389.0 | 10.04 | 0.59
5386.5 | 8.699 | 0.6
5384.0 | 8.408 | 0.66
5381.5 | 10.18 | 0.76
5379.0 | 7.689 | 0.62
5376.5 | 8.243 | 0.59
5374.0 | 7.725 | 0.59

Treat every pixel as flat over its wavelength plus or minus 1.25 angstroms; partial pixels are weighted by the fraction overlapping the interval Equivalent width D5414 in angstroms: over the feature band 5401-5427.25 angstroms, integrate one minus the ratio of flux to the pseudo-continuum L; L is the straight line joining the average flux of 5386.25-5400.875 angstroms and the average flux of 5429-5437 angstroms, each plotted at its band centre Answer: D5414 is 1.4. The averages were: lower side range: 8.57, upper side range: 8.54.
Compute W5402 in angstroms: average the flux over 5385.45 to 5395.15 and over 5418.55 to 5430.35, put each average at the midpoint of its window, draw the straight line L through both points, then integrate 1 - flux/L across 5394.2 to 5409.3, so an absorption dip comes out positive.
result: 1.4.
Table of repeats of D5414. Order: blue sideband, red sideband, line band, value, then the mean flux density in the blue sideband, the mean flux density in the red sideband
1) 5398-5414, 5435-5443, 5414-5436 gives -0.90 angstroms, 8.01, 8.31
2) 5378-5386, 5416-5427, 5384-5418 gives -0.01 angstroms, 8.79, 8.06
